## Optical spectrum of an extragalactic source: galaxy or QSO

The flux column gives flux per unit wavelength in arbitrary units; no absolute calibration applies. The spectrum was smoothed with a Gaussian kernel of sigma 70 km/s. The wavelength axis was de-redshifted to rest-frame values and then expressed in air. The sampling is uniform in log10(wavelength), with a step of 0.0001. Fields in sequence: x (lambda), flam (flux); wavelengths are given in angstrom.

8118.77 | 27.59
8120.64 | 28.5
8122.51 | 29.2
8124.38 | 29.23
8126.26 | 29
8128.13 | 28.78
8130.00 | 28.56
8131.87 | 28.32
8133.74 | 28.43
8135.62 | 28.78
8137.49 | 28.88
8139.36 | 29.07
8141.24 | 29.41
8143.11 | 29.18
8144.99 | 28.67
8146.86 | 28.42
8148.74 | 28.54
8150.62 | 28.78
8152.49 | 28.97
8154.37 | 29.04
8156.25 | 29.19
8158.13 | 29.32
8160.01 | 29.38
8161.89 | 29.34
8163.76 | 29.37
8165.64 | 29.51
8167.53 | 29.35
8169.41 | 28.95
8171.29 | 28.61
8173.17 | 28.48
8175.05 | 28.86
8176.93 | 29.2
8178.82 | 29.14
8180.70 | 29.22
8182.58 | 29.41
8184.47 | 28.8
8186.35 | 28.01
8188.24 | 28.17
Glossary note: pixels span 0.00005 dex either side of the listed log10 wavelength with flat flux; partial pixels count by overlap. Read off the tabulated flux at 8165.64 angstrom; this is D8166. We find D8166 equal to 29.51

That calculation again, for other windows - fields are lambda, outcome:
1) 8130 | 28.56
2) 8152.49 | 28.97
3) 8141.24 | 29.41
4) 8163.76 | 29.37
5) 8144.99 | 28.67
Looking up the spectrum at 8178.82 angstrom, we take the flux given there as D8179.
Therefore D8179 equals 29.14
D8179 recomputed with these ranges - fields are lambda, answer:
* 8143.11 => 29.18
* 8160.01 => 29.38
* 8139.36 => 29.07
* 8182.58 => 29.41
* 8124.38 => 29.23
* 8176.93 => 29.2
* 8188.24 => 28.17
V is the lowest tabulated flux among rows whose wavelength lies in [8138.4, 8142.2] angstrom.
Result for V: 29.07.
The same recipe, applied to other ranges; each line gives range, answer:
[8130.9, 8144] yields 28.32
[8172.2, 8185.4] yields 28.48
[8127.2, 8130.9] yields 28.56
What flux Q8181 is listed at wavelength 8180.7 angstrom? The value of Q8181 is 29.22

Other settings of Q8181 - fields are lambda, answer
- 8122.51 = 29.2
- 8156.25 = 29.19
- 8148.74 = 28.54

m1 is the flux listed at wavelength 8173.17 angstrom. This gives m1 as 28.48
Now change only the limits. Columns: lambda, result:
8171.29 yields 28.61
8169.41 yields 28.95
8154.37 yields 29.04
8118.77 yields 27.59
